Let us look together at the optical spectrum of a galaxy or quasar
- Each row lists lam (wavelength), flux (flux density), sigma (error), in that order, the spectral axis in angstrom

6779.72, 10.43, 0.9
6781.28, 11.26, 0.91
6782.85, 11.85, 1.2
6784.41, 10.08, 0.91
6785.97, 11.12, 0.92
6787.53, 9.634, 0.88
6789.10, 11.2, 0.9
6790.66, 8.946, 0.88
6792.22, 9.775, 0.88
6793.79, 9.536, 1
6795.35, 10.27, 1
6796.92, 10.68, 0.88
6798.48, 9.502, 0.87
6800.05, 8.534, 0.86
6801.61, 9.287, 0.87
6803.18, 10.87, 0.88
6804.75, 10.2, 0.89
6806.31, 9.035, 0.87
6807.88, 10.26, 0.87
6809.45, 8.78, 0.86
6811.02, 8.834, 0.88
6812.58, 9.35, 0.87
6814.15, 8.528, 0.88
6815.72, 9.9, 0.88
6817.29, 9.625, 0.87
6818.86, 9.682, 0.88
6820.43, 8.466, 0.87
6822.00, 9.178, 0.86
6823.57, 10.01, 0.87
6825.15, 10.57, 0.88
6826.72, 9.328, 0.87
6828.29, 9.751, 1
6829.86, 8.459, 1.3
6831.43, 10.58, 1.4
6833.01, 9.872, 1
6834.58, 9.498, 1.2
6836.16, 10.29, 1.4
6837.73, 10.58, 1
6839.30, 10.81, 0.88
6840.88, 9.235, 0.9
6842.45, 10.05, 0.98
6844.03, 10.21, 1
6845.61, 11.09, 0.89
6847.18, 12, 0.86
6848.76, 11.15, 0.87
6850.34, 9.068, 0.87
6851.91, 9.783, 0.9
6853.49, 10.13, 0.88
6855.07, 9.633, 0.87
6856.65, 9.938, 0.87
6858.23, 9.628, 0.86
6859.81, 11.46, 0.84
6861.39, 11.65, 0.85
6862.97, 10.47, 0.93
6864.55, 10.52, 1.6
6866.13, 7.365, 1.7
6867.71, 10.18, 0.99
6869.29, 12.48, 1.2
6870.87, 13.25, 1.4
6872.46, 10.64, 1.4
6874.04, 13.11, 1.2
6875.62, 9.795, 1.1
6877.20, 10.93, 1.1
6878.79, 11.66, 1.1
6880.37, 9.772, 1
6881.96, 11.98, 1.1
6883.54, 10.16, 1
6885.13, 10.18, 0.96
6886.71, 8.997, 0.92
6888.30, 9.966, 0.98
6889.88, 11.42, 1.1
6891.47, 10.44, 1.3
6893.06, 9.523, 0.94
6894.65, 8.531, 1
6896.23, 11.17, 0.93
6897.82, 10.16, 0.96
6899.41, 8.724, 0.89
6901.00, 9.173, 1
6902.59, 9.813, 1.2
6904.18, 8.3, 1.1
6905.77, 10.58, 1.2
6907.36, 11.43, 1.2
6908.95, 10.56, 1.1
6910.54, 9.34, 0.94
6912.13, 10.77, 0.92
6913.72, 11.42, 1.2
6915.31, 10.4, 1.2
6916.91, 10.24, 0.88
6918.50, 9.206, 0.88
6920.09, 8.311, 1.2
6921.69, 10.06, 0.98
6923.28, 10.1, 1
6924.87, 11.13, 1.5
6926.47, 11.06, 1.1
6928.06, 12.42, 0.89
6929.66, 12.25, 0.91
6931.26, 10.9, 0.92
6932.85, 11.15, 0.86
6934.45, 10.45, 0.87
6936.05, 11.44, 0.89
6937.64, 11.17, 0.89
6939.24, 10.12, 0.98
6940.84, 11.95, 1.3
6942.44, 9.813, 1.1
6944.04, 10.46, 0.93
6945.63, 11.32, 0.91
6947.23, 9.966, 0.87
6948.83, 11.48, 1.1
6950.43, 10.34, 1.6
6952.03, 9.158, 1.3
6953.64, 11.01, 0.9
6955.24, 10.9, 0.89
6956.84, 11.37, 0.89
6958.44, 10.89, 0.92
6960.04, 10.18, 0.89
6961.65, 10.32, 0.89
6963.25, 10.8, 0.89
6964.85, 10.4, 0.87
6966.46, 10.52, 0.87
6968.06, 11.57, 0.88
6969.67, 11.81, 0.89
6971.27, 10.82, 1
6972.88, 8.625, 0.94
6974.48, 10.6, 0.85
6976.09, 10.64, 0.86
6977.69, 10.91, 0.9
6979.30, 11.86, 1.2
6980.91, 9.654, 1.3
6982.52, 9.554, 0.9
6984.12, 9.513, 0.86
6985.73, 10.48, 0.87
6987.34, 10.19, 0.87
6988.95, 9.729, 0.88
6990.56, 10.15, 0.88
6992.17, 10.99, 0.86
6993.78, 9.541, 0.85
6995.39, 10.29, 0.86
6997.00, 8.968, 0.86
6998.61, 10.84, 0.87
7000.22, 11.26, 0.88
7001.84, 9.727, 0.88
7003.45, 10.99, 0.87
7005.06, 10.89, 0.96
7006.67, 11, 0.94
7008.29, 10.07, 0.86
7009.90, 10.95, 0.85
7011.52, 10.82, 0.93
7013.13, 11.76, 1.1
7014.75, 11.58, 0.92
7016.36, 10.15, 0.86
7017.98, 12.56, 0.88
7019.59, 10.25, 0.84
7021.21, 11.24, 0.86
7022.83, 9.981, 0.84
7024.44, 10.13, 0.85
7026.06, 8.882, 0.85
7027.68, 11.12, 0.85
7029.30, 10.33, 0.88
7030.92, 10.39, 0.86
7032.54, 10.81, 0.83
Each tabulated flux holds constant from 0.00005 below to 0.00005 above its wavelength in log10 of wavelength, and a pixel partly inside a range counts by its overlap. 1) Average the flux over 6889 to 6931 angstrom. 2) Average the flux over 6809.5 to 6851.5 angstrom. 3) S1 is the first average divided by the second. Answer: 1.04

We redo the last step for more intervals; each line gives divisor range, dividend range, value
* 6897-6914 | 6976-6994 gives 1.03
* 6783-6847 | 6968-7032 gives 1.07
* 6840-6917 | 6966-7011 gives 1.01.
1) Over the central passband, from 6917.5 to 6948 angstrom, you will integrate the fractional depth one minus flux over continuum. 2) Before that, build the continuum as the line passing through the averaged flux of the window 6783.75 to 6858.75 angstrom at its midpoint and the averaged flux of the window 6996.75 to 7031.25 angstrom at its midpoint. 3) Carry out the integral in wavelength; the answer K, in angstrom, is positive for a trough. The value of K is -1.1 angstrom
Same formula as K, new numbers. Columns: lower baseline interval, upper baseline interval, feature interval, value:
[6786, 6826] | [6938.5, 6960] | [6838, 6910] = -1.8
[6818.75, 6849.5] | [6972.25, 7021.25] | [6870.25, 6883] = -1.5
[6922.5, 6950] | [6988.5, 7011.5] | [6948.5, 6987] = 0.6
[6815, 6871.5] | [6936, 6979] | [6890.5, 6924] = 1.7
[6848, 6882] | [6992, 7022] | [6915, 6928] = 0.6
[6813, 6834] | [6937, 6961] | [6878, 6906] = 0.4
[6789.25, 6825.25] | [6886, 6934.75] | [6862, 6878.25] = -1.5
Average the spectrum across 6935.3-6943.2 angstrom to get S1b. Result 10.9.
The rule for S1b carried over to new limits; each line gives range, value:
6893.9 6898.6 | 9.98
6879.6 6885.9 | 10.5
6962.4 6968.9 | 10.8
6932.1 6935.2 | 10.8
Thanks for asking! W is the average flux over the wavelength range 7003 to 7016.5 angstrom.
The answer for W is 11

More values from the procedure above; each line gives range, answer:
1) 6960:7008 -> 10.4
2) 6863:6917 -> 10.4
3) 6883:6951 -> 10.4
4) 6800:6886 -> 10.2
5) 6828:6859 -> 10.1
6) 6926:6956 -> 10.9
